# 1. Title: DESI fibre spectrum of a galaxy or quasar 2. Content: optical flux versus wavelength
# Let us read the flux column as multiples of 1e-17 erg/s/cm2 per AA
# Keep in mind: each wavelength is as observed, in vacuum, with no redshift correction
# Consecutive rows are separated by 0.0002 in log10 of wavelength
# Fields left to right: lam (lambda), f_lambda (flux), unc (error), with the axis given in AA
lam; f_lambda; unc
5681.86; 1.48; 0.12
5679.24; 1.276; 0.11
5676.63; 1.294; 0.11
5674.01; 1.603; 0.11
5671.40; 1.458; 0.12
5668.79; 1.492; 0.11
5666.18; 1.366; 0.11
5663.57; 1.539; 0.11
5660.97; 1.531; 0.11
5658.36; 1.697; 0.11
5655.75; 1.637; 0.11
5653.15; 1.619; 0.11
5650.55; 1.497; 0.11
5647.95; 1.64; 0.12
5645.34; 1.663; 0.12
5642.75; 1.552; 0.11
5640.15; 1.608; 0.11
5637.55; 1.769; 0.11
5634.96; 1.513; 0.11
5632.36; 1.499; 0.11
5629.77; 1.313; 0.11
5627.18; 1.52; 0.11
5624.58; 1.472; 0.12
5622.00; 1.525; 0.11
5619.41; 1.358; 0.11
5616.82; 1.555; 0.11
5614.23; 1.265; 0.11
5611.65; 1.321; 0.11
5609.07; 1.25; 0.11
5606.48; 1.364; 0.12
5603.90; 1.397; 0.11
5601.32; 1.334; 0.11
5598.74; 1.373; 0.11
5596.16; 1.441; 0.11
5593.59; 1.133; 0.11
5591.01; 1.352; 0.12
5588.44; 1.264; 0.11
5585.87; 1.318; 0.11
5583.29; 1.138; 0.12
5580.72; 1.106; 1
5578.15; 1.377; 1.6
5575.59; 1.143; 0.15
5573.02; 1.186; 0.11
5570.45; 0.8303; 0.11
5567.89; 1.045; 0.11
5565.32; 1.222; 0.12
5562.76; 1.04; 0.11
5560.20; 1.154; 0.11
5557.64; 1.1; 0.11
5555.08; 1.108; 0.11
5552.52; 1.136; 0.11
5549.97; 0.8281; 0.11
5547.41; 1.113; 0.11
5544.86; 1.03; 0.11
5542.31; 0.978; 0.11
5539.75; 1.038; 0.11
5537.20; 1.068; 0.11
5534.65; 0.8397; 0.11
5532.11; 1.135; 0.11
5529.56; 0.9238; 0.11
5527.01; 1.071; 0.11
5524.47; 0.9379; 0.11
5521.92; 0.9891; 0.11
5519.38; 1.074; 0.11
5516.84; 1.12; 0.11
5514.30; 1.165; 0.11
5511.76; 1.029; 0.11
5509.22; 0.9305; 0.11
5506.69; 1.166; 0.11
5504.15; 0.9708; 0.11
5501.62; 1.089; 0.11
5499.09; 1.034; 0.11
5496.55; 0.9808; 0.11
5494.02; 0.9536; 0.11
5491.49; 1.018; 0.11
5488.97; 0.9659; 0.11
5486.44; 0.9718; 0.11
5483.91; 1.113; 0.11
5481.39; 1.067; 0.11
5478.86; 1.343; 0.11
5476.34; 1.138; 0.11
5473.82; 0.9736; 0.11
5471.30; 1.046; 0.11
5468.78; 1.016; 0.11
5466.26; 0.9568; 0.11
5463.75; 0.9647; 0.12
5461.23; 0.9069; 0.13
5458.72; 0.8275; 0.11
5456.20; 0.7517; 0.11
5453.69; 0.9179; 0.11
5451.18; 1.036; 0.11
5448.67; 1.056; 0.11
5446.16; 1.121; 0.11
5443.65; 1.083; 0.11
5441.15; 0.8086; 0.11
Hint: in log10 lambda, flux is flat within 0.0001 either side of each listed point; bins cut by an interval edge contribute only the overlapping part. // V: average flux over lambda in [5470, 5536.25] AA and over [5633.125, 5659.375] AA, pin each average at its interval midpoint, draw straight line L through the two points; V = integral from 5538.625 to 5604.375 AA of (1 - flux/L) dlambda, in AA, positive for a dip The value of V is 7.96 AA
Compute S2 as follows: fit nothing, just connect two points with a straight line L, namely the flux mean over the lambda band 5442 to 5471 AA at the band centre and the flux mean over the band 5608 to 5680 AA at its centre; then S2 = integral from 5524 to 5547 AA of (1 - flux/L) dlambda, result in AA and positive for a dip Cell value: 3.5 AA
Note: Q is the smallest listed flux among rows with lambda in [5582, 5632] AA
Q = 1.133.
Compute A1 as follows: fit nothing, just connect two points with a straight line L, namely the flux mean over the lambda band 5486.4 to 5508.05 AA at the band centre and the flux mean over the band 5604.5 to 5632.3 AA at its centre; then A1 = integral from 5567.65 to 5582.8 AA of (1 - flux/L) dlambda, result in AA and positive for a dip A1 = 1.73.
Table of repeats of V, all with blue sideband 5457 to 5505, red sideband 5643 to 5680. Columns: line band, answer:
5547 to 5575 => 3.88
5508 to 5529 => 1.60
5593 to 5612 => 0.36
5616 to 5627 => -0.50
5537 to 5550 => 1.86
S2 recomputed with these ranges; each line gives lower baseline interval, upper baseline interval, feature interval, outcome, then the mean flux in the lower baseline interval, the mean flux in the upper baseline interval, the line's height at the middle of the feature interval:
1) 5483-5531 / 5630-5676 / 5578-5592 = 0.68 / 1.03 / 1.56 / 1.31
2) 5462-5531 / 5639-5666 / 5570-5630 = 3.96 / 1.04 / 1.59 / 1.4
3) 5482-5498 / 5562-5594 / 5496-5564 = 2.40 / 1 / 1.17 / 1.08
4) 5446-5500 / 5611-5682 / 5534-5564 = 4.51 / 1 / 1.5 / 1.22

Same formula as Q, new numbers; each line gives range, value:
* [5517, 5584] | 0.8281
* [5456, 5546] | 0.7517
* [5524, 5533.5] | 0.9238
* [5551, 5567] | 1.04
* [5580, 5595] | 1.106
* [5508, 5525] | 0.9305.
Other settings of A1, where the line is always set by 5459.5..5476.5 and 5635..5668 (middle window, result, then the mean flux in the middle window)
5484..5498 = 0.9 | 0.99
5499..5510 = 0.6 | 1.04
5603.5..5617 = 1.1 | 1.34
